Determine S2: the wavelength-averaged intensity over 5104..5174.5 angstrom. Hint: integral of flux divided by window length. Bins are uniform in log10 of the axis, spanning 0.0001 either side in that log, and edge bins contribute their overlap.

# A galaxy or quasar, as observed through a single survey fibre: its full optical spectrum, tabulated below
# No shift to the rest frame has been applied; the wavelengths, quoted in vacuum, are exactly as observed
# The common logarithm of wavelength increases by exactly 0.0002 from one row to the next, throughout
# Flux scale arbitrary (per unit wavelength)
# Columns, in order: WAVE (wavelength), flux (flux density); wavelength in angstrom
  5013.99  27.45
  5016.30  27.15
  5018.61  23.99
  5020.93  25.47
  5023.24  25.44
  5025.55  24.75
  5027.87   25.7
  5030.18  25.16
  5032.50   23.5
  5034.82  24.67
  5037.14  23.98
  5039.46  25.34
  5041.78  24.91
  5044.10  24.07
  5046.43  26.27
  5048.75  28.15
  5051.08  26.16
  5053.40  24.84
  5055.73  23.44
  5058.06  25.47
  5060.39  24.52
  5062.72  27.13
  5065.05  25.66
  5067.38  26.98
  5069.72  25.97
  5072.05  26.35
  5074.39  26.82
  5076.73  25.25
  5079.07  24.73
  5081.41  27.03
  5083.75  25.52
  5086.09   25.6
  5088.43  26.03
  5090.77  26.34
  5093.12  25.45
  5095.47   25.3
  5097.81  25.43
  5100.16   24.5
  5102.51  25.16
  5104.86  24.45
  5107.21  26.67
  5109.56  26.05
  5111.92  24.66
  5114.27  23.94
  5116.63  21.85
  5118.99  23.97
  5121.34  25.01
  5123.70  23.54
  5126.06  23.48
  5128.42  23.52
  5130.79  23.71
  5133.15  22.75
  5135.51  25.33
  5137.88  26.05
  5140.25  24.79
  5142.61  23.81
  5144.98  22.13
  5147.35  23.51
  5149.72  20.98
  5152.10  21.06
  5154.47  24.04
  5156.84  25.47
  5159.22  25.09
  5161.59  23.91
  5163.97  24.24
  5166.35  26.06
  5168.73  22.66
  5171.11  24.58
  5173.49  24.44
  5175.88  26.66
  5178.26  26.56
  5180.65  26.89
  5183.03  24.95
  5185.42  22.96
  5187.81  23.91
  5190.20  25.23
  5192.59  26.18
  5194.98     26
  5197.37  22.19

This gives 24.1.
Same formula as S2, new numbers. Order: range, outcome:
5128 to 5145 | 24.2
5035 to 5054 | 25.4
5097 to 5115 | 25.1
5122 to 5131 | 23.6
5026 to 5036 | 24.7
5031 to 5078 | 25.5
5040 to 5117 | 25.5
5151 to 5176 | 24.3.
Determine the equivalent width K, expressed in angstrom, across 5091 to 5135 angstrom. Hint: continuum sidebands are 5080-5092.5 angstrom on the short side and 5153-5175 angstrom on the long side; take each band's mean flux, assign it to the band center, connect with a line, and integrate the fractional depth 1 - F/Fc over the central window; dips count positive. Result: 1.8 angstrom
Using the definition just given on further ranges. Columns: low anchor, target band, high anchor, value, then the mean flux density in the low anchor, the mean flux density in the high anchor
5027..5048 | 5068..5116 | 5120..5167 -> -2.3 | 24.9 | 23.9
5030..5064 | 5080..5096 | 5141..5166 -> -0.9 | 25.2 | 23.5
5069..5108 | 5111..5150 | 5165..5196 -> 2.6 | 25.7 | 25.1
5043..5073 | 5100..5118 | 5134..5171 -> 0.1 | 25.8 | 24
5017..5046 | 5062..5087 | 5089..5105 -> -0.9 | 24.8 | 25.3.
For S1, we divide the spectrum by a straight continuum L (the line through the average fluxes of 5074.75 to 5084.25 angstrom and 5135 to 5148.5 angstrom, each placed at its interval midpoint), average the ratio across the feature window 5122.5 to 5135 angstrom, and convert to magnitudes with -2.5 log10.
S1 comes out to 0.05 mag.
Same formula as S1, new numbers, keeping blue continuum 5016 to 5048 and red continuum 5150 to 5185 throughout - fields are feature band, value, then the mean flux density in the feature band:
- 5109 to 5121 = 0.032 mag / 24.1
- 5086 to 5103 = -0.028 mag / 25.5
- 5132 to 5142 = 0.001 mag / 24.7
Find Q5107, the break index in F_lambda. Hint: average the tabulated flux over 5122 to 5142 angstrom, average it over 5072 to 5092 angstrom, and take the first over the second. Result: 0.9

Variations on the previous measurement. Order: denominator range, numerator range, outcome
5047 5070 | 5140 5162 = 0.91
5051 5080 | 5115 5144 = 0.94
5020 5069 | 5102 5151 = 0.95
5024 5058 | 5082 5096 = 1.03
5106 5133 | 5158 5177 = 1.02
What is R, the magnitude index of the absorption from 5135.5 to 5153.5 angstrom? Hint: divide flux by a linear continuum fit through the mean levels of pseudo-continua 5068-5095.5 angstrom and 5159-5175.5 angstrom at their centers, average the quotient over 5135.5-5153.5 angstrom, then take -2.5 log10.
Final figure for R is 0.07 mag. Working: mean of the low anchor 25.9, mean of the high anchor 24.5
